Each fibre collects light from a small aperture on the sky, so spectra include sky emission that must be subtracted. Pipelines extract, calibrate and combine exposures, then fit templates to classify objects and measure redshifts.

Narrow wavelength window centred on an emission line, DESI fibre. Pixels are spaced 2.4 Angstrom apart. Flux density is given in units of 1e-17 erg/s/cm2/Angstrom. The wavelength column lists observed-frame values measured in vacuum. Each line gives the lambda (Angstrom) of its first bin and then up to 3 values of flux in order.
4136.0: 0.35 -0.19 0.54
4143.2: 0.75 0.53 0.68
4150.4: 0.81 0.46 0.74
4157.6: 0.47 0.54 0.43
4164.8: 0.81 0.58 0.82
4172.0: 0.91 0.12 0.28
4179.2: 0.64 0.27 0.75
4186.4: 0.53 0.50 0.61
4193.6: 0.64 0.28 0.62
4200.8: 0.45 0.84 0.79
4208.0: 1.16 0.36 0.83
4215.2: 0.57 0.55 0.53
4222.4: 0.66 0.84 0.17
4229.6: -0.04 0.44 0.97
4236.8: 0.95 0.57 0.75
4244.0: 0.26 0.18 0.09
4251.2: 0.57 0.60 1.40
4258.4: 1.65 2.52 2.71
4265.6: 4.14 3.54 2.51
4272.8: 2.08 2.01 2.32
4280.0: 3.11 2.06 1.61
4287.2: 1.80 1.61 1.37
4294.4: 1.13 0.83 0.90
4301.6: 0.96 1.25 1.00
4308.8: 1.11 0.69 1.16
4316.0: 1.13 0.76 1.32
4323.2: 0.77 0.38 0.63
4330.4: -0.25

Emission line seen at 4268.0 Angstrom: Lyman alpha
